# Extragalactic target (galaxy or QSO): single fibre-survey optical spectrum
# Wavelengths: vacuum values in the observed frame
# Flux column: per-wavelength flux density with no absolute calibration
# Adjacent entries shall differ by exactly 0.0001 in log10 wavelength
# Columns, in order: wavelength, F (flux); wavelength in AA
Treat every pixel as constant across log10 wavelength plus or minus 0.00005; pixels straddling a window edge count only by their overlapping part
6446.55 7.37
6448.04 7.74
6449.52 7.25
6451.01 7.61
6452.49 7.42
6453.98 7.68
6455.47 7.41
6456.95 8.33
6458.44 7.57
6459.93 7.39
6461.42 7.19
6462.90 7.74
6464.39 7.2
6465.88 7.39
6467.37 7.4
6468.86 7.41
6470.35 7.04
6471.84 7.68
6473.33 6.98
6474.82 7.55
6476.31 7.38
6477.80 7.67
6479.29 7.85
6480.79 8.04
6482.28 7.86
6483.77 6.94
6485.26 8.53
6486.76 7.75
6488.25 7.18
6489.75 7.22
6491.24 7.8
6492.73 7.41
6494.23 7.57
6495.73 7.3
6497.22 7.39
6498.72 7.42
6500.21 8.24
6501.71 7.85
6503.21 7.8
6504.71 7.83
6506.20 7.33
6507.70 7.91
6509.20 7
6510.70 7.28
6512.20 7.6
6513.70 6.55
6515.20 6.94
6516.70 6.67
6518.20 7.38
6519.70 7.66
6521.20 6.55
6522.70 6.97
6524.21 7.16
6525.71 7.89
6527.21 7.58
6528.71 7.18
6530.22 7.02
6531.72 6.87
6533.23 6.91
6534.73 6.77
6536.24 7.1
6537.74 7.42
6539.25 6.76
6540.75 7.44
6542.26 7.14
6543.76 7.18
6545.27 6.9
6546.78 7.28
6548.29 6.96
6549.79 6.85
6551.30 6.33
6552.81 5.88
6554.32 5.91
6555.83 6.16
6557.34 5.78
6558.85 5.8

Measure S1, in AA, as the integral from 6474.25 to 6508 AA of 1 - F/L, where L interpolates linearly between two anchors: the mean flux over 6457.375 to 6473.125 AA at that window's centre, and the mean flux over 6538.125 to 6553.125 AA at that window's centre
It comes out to -1.8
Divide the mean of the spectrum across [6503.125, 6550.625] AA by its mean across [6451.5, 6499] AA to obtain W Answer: 1.0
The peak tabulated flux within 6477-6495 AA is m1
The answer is 8.53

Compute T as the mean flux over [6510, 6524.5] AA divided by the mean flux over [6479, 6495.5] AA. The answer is 0.9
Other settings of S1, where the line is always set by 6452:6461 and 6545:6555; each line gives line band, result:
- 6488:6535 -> -2.16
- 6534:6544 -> -0.62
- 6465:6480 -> 0.01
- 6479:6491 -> -0.61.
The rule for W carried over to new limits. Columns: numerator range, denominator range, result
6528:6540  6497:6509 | 0.91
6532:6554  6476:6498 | 0.91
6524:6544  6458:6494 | 0.96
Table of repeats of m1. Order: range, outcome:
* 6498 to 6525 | 8.24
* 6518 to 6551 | 7.89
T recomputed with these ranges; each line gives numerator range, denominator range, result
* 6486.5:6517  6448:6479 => 0.99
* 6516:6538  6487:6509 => 0.94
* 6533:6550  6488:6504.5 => 0.93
